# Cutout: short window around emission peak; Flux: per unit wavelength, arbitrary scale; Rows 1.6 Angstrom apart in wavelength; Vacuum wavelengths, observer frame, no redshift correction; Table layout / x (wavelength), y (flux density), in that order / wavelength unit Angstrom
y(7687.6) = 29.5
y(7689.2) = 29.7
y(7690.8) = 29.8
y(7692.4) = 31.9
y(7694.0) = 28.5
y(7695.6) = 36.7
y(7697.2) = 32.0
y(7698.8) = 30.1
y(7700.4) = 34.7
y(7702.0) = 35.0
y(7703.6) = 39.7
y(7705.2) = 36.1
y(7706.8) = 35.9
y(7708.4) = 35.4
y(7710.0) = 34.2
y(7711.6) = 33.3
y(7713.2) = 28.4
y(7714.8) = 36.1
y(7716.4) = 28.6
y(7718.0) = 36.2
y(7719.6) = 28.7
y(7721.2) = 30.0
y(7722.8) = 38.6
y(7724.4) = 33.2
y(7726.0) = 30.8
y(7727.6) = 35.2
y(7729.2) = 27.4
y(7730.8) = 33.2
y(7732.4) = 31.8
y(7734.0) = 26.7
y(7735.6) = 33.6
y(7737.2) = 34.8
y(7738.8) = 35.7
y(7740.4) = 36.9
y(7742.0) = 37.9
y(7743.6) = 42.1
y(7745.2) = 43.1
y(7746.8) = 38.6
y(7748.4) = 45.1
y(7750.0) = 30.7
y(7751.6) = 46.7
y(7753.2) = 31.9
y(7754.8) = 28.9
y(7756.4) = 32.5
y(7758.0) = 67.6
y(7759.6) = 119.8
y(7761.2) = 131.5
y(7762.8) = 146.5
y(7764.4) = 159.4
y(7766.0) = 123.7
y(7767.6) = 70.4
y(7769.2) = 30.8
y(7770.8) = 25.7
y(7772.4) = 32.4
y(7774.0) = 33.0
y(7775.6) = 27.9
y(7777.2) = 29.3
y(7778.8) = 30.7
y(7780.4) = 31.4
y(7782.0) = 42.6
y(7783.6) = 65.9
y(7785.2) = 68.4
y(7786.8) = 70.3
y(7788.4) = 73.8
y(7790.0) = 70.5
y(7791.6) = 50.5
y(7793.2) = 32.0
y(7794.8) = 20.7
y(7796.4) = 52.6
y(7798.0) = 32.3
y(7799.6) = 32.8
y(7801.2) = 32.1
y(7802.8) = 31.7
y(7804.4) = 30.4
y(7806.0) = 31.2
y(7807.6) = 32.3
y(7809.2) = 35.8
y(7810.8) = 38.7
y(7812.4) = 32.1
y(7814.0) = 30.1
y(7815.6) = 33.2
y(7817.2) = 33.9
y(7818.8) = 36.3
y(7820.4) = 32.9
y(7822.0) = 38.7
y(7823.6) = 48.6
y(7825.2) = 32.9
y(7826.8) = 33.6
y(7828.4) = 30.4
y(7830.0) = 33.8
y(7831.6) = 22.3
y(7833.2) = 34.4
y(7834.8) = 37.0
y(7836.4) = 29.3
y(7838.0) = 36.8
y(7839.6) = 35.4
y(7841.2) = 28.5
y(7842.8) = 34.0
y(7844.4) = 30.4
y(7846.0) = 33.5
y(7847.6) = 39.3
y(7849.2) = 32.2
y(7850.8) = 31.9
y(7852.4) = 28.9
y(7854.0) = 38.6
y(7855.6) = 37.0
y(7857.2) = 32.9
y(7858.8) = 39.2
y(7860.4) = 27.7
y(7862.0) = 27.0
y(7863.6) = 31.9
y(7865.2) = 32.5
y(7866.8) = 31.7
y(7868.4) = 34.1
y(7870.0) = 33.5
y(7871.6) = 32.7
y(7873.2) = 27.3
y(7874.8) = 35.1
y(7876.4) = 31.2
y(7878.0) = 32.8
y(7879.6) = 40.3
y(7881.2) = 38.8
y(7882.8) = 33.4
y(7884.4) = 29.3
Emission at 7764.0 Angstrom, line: H-alpha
